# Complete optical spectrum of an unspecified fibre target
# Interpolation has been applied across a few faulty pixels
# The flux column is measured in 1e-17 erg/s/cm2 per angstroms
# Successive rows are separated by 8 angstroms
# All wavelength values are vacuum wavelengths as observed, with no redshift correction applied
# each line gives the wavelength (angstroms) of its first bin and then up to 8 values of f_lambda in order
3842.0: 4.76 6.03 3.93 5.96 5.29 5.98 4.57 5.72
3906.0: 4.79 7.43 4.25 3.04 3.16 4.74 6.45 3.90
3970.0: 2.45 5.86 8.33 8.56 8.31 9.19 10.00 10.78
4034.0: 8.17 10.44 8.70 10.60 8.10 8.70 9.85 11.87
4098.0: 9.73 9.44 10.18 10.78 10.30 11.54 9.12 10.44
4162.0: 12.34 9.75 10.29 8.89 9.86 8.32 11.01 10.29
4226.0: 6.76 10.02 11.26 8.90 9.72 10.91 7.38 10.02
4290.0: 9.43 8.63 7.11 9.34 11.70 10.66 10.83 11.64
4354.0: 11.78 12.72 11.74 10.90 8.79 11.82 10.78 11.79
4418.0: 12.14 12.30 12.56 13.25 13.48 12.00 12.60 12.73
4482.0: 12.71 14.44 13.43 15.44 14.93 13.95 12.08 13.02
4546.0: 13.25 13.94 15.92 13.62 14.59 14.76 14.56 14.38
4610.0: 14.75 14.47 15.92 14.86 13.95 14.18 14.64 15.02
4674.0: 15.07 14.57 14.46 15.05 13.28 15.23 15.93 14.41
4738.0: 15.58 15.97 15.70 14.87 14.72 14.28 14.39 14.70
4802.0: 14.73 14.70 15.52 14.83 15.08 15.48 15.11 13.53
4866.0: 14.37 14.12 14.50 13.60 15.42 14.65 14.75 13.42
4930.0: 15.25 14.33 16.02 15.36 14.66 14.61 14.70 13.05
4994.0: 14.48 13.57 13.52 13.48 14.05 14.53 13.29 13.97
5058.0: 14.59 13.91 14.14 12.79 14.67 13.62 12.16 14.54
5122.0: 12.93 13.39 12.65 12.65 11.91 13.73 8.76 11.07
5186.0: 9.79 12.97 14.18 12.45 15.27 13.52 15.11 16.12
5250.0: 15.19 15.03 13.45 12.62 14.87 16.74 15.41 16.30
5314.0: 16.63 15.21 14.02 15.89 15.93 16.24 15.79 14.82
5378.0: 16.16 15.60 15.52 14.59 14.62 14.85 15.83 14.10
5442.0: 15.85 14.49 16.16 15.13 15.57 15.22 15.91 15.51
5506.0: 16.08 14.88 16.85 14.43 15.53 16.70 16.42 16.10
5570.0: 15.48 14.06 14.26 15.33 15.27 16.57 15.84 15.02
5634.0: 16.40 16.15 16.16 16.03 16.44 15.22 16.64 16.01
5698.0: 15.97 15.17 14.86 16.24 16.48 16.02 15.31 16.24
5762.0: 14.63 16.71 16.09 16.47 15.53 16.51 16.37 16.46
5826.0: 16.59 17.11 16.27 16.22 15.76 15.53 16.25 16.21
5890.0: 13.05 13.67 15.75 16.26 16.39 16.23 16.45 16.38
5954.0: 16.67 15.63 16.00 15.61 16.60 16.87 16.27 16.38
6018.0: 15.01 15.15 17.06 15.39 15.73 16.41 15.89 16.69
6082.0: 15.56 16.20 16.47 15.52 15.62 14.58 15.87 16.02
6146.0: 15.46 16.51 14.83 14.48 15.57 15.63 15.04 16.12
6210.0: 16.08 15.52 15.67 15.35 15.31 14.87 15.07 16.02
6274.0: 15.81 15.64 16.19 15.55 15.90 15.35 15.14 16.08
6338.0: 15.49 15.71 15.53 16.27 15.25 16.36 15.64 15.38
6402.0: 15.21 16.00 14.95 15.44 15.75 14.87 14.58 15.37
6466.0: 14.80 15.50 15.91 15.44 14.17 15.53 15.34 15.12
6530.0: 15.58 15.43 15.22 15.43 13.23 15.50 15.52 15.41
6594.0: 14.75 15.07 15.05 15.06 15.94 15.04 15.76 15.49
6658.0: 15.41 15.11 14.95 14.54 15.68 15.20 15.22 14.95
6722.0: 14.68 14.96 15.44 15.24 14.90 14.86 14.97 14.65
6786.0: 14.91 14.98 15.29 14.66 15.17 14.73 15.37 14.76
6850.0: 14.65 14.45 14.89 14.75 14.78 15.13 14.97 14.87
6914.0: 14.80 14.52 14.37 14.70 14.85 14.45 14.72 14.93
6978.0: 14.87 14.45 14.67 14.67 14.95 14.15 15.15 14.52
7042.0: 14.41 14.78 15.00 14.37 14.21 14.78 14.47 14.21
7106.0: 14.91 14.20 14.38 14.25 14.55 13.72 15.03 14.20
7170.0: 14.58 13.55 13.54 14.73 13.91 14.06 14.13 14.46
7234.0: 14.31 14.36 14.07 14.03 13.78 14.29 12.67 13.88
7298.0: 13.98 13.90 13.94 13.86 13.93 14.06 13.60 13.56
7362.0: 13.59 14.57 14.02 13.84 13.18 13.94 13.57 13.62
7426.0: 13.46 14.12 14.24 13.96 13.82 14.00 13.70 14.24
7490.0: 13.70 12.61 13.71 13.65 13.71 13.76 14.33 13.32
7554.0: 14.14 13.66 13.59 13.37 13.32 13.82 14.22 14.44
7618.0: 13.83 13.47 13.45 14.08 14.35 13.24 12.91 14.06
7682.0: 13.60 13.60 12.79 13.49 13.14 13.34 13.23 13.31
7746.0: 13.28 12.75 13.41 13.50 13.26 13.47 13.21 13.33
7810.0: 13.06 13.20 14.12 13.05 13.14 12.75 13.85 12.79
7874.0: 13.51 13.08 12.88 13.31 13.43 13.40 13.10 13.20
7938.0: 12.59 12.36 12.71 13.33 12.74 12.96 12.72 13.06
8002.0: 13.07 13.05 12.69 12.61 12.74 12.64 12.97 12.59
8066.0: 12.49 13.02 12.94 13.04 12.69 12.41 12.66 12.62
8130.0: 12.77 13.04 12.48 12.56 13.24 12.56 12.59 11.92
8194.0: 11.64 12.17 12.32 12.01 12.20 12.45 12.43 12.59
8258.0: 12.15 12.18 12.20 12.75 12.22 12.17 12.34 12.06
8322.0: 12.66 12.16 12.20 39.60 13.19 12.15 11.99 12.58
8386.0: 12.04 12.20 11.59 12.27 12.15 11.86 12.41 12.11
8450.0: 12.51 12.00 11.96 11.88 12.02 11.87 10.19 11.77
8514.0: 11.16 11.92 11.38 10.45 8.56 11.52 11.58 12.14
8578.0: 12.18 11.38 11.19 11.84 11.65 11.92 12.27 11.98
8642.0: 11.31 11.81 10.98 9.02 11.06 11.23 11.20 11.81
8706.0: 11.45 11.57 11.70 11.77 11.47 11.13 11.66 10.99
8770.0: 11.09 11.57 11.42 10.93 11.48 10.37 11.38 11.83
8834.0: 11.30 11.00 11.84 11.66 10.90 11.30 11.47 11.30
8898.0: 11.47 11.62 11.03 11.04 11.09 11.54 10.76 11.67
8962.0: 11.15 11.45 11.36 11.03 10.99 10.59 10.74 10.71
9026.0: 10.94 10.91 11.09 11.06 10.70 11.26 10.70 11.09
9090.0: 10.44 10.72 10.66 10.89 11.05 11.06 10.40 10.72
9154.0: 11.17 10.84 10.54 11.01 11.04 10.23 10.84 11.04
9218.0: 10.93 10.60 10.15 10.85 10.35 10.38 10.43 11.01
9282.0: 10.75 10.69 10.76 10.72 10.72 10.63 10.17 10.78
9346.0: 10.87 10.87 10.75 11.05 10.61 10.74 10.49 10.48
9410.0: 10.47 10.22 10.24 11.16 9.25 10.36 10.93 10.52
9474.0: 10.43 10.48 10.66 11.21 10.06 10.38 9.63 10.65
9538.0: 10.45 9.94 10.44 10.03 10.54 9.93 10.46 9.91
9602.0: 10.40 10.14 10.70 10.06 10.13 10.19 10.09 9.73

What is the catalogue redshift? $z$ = 0.00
